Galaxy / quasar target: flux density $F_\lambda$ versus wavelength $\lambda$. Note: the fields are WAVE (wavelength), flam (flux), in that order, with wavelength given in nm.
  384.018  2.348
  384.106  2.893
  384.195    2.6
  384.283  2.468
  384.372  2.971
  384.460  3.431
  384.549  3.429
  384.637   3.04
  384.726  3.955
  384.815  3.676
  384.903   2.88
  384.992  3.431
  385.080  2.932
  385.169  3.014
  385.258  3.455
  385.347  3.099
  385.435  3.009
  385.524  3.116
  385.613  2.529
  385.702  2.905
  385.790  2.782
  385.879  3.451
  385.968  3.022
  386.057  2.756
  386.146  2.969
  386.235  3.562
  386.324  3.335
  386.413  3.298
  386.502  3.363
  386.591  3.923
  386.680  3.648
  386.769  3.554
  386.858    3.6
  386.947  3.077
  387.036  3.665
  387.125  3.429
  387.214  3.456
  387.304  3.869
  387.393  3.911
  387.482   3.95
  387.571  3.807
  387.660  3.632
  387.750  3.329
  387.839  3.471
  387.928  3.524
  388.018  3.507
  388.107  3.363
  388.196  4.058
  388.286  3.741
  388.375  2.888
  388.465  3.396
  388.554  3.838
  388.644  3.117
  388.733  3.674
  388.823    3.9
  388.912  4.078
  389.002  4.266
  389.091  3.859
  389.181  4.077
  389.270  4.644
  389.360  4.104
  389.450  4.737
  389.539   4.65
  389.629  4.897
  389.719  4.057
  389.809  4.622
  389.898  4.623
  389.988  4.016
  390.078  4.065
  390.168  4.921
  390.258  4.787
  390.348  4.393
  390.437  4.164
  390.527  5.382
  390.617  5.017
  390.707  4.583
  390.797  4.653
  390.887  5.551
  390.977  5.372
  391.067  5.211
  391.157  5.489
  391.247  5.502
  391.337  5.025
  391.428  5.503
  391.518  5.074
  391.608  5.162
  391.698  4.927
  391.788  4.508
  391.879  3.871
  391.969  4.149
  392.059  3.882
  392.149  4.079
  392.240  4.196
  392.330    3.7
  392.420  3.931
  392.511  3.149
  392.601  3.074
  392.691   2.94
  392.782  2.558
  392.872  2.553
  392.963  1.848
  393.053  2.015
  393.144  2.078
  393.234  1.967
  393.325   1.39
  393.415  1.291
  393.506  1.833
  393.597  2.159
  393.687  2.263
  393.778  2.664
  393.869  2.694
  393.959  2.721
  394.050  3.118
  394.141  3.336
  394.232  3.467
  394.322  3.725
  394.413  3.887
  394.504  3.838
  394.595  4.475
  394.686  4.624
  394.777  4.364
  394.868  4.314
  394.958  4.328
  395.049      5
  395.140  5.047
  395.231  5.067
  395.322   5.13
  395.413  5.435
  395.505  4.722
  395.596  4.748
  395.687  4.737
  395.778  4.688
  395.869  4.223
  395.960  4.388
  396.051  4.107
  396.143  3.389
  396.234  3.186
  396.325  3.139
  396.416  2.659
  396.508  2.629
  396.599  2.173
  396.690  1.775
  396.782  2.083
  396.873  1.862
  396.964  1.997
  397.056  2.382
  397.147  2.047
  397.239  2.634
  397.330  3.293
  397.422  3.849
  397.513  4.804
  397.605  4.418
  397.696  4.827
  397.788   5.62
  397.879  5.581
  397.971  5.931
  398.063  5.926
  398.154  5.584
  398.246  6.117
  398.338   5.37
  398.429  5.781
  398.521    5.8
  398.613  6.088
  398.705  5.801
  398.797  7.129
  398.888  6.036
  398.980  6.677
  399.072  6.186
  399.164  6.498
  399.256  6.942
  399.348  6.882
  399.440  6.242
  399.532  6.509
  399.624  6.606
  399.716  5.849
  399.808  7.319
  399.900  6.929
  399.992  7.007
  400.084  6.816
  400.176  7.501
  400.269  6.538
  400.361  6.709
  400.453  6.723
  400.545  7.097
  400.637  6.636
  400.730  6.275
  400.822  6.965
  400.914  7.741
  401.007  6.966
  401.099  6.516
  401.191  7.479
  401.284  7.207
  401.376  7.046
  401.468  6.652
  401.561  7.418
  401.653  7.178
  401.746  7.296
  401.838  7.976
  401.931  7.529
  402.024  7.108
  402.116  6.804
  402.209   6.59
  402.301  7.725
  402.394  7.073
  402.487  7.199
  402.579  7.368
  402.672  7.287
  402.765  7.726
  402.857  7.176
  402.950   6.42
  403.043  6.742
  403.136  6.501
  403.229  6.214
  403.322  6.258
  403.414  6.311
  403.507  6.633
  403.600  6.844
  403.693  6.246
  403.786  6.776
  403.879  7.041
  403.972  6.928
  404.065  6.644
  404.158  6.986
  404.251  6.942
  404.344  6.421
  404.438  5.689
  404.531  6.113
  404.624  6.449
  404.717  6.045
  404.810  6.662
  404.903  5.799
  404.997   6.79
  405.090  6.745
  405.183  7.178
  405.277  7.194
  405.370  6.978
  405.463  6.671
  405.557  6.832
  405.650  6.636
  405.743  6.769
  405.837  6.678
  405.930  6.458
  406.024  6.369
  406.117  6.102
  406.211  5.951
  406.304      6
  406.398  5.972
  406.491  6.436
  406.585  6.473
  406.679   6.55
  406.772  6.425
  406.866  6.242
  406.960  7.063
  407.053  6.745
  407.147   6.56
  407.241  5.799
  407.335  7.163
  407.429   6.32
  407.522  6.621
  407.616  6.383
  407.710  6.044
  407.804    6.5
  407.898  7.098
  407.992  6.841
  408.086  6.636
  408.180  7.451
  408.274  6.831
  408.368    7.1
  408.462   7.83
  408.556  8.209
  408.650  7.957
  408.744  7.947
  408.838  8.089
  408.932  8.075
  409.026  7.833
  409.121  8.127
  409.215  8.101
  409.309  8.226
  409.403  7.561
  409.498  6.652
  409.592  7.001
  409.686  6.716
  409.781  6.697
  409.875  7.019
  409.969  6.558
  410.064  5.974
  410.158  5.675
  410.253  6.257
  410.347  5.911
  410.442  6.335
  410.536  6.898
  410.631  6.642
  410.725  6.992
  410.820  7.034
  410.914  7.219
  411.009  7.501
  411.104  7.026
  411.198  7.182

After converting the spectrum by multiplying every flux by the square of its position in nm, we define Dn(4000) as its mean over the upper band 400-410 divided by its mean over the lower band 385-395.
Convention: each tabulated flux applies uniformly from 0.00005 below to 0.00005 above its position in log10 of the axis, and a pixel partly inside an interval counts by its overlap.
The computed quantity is 2.0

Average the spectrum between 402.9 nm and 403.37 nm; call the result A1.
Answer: 6.43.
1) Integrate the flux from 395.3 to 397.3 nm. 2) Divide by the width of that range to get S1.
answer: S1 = 3.35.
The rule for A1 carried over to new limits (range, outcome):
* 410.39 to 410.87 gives 6.78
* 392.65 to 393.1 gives 2.37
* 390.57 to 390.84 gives 4.75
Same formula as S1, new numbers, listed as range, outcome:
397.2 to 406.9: 6.49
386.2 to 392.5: 4.15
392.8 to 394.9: 2.88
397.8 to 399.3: 6.08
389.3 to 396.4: 4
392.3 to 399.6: 4.06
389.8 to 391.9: 4.87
